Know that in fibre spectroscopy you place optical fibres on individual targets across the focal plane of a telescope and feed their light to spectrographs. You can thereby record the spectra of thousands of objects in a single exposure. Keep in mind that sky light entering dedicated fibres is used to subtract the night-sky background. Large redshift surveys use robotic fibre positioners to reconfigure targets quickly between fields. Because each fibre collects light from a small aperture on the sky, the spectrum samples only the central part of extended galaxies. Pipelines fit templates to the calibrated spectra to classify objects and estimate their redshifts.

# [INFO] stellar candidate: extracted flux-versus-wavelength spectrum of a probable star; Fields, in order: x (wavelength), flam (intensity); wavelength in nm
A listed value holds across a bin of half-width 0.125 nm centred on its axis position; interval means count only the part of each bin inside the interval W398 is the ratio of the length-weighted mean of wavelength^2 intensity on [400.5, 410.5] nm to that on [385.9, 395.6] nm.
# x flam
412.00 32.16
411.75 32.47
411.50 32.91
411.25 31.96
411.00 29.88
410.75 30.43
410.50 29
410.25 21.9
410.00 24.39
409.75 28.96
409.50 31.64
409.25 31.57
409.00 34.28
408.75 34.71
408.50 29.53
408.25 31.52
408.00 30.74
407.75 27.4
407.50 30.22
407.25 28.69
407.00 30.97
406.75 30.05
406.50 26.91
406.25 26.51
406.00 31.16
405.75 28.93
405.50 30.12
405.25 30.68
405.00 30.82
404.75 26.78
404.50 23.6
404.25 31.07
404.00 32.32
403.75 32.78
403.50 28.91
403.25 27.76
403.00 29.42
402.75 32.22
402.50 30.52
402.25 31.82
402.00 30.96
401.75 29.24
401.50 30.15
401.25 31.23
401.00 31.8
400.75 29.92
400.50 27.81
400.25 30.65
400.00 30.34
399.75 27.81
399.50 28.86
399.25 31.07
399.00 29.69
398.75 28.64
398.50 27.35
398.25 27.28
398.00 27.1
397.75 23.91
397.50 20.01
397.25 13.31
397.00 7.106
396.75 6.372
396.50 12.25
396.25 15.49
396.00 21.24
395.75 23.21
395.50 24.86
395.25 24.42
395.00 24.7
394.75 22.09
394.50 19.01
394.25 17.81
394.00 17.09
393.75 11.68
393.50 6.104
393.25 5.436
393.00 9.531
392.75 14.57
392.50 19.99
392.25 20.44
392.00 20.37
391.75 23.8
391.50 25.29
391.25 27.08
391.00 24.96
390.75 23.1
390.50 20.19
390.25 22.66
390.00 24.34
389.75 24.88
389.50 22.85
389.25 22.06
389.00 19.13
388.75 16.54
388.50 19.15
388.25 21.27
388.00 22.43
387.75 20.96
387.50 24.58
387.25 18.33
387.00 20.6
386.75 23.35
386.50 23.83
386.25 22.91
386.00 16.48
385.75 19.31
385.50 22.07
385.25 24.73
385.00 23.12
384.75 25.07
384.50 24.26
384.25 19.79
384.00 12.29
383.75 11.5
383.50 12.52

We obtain 1.59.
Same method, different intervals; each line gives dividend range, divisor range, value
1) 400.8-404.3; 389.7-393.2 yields 1.54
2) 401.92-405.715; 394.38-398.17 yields 1.63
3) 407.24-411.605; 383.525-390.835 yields 1.60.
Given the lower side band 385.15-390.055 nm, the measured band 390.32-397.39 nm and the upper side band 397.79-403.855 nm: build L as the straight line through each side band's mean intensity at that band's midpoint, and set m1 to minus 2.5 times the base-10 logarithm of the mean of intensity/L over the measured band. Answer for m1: 0.36 mag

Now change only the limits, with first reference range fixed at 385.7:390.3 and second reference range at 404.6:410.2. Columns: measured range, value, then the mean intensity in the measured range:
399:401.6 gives -0.13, 29.9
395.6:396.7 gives 0.39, 17.4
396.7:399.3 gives 0.16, 22.2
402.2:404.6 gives -0.08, 30.1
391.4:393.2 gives 0.24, 18.5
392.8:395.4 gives 0.46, 15.8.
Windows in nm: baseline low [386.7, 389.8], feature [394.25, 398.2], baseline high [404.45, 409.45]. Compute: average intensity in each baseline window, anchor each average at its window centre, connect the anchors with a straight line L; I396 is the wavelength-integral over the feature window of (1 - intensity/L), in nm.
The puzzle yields 0.90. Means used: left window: 21.1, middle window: 19.1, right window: 29.9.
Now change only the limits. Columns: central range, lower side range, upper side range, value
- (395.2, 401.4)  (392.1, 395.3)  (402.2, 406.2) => -0.46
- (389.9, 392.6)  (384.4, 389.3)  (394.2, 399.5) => -0.18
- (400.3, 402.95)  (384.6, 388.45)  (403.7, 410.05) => -0.26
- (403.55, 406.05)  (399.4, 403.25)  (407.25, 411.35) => 0.02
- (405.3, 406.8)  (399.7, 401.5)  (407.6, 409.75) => 0.09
